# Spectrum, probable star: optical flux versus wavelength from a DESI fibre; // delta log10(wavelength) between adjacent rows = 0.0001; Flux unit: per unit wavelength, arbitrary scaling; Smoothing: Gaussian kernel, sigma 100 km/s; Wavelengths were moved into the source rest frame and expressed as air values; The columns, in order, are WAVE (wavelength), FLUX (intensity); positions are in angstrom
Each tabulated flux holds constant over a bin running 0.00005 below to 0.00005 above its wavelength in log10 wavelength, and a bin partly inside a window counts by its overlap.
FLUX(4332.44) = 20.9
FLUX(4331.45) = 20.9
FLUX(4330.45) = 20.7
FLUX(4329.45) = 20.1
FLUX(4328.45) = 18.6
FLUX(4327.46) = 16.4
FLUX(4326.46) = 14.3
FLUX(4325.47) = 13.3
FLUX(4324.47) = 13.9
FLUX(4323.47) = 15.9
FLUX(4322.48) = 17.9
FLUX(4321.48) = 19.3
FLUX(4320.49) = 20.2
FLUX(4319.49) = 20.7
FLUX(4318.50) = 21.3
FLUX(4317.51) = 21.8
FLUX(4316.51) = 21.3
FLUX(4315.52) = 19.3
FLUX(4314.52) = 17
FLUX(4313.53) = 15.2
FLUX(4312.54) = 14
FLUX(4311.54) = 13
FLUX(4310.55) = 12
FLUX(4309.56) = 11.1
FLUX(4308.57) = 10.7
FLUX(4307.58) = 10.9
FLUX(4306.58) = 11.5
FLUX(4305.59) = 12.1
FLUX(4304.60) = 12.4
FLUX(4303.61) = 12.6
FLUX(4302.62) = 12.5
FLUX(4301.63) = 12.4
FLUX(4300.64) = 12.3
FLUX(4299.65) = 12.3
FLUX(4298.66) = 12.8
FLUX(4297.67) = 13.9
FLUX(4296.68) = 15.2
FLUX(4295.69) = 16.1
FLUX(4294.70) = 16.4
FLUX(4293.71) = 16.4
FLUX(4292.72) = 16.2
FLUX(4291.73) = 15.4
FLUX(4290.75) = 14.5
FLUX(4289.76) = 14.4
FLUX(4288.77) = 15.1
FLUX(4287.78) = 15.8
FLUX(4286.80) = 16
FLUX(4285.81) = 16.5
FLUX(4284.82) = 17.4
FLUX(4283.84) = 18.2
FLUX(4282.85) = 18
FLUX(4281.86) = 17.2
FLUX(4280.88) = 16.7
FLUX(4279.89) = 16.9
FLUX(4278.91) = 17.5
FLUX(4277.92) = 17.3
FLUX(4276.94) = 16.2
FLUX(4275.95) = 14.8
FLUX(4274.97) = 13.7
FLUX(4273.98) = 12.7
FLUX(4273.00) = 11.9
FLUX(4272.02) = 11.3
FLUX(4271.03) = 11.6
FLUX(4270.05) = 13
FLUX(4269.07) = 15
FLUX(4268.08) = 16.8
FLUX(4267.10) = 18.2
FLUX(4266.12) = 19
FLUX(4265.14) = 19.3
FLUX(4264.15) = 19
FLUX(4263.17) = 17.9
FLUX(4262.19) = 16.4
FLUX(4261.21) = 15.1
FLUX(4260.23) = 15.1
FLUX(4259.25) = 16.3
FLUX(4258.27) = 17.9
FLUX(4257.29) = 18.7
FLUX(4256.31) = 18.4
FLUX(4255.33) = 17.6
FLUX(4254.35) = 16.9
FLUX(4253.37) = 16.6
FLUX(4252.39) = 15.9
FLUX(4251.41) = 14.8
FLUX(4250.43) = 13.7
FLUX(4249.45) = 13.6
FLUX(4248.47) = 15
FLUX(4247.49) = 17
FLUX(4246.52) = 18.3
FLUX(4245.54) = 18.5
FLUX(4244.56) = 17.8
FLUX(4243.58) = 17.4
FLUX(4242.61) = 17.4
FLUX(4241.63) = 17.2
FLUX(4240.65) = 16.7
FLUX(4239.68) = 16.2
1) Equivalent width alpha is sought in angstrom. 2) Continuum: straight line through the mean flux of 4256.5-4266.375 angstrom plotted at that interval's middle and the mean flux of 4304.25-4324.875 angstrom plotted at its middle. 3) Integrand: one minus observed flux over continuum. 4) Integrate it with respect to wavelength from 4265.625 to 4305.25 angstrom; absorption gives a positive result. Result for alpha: 4.0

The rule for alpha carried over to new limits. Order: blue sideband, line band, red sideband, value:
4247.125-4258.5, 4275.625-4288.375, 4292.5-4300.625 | -1.3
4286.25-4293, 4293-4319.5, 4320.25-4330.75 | 2.6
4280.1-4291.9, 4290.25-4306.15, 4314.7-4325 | 3.0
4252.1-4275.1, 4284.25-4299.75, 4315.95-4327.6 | 1.5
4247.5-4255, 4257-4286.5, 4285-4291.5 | -1.4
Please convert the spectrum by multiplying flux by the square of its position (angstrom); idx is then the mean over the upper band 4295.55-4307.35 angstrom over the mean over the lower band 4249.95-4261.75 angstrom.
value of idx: 0.80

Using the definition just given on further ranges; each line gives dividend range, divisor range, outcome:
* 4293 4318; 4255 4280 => 0.90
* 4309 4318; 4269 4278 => 1.21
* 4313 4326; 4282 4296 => 1.14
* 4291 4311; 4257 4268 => 0.77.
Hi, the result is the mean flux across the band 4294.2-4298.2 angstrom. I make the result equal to 15.4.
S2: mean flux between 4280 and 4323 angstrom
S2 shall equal 15.5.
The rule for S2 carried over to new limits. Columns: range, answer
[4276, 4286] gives 17.1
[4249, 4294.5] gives 16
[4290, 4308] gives 13.7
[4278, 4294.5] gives 16.4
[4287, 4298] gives 15.4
